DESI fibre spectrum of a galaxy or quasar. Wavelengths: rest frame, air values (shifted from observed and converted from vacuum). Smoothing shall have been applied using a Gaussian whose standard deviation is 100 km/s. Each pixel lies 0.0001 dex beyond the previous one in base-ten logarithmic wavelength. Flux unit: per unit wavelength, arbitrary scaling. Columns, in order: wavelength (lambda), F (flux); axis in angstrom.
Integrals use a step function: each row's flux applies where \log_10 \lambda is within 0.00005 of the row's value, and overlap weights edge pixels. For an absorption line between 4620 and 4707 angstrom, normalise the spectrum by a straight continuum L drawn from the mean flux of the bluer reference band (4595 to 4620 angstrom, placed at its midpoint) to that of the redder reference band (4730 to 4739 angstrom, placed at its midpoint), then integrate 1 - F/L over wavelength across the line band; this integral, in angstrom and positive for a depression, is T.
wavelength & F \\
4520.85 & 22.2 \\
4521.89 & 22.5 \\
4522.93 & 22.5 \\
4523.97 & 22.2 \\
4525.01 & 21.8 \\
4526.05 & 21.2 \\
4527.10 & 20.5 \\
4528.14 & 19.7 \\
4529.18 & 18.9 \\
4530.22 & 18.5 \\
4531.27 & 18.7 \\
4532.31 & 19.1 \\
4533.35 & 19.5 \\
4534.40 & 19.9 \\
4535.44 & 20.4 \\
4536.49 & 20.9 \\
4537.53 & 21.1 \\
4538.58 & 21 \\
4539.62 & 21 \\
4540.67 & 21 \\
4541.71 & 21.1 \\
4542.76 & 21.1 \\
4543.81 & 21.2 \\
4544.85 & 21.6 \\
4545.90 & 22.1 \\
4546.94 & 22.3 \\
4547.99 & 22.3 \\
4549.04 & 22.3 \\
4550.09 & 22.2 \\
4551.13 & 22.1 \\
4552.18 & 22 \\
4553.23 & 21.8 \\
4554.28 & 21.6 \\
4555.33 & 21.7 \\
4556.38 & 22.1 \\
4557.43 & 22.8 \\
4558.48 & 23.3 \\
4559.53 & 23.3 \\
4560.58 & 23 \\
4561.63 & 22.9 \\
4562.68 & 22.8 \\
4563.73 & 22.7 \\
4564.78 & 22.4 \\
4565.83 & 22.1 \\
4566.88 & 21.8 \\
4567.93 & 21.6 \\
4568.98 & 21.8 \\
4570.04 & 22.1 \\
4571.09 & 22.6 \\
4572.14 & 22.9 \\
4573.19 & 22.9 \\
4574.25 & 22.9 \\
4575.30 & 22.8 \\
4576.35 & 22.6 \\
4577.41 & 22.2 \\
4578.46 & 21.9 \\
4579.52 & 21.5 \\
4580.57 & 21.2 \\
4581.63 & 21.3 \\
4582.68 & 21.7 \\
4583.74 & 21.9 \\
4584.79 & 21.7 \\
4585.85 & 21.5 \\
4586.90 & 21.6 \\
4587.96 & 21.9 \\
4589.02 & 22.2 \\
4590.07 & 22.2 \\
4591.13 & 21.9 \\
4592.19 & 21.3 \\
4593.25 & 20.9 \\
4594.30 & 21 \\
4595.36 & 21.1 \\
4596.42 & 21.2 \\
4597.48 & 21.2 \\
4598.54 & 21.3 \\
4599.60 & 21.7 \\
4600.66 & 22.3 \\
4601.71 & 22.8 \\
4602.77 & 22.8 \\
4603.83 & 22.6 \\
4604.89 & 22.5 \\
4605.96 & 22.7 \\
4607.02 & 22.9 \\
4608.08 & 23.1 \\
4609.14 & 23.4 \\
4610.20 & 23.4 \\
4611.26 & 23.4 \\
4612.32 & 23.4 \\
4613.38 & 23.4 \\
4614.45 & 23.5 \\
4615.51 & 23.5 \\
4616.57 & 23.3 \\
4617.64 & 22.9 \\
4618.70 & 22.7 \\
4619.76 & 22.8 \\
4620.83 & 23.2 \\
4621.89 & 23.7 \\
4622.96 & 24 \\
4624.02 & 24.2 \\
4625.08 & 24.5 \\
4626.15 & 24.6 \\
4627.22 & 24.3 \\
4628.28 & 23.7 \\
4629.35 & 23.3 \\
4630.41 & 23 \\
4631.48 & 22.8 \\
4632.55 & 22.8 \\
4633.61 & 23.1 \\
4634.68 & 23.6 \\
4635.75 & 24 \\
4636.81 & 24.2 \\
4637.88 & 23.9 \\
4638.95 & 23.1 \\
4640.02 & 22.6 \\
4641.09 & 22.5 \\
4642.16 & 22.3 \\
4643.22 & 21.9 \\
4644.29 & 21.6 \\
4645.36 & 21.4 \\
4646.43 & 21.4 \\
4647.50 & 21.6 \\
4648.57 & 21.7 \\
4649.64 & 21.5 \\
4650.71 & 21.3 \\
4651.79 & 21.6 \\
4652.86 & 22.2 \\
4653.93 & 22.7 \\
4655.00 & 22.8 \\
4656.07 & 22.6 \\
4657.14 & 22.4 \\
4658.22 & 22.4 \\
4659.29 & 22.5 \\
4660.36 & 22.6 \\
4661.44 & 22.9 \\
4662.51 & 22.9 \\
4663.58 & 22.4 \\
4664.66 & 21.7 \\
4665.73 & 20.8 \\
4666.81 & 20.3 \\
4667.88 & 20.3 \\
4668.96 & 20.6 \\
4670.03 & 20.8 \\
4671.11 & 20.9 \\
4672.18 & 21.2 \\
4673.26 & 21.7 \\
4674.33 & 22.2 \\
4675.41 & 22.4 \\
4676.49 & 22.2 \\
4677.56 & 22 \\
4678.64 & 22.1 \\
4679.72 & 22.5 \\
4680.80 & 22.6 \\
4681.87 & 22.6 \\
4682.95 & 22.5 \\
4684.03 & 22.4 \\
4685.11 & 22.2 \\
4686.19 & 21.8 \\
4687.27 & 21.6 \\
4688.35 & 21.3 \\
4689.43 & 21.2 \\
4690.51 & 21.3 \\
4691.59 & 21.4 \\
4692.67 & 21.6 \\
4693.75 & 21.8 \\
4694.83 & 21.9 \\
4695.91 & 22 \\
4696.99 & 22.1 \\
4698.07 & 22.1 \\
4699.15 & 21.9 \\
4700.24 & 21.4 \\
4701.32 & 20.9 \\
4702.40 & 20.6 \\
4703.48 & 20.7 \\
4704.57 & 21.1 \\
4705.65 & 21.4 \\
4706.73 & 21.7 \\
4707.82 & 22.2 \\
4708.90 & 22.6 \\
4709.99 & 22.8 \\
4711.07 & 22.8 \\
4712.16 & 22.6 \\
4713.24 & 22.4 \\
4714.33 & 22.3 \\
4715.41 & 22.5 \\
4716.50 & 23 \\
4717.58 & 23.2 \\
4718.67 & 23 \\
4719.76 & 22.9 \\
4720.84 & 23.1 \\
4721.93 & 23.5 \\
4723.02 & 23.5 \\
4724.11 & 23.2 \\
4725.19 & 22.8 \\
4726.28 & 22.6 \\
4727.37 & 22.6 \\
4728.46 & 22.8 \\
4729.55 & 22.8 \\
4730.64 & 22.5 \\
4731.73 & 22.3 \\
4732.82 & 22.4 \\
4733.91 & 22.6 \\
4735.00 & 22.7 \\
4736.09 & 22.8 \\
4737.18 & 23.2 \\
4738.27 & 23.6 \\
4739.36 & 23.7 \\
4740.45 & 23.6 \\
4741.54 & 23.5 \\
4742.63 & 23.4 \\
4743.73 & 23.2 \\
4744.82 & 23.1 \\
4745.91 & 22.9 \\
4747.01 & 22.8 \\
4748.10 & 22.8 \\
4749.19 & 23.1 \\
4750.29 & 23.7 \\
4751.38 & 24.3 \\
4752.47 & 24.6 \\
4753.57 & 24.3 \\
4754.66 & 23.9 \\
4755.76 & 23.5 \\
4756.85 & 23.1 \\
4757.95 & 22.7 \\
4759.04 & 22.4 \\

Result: 1.9 angstrom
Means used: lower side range 22.7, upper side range 22.8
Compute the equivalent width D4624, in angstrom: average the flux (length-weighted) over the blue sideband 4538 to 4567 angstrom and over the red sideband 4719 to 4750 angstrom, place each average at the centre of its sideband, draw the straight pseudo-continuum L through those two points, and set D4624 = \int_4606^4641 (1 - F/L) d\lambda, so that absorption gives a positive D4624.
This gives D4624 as -1.56 angstrom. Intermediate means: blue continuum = 22.1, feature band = 23.4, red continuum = 23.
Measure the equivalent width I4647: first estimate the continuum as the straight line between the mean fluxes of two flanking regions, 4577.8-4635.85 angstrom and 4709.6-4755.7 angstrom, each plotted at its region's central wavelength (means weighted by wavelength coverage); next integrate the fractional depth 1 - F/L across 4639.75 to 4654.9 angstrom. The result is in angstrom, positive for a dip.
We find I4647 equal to 0.58 angstrom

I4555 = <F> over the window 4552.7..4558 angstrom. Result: 22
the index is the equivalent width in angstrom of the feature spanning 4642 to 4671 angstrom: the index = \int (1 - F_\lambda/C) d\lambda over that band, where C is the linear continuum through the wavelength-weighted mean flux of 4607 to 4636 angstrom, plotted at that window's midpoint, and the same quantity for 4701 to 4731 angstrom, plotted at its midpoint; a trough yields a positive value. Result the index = 1.6 angstrom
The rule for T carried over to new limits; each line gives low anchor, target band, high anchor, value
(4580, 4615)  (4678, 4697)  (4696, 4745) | 0.4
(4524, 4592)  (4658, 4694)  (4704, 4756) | 1.2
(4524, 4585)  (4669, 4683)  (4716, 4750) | 0.4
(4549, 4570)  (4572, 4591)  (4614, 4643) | 0.5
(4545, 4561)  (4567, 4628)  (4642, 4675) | -1.2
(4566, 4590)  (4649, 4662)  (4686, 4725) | -0.1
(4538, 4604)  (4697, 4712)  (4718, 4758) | 0.8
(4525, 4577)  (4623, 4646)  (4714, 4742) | -1.0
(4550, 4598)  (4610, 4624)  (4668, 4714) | -0.9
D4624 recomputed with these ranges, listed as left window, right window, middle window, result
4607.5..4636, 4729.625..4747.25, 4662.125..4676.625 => 1.2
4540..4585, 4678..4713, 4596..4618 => -0.7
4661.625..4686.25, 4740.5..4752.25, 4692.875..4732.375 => 0.5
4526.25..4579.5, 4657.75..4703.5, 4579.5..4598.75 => 0.1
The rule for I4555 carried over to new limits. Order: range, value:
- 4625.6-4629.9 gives 24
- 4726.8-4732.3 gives 22.6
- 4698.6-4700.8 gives 21.6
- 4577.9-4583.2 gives 21.5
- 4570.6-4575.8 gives 22.8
